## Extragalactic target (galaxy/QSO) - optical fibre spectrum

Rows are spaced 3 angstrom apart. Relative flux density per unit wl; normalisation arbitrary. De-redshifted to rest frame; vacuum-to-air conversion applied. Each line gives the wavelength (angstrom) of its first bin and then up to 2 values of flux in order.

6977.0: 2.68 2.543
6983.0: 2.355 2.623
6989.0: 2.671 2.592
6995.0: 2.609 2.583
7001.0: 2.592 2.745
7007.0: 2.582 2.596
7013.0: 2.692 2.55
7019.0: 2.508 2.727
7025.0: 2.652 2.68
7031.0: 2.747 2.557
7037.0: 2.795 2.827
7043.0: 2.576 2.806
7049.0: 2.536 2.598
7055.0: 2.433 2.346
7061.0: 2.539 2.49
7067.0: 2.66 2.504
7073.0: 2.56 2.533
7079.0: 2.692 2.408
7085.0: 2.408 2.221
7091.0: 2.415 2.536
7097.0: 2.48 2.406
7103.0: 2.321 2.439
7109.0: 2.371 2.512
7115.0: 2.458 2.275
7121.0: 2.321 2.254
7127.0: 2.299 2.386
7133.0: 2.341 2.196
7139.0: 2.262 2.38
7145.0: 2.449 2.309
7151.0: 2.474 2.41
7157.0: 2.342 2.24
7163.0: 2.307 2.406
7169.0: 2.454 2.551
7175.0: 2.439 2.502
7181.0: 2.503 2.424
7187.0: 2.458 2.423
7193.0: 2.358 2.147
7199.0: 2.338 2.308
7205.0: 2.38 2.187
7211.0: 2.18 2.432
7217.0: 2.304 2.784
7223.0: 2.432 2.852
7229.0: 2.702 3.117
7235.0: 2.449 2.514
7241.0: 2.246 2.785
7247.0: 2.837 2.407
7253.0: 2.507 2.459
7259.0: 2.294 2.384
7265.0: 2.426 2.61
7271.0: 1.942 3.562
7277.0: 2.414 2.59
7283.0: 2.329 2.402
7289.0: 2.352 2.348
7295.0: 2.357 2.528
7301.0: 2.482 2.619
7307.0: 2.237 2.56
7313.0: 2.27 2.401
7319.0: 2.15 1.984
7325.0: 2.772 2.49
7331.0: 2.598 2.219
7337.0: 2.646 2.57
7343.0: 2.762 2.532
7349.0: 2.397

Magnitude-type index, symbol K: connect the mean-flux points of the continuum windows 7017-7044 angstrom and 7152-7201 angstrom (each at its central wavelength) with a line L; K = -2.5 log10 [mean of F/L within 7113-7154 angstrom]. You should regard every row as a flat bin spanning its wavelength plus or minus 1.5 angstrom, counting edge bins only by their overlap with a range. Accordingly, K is 0.06 mag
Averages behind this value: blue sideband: 2.67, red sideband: 2.39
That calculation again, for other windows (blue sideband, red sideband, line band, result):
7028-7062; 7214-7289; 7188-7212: 0.121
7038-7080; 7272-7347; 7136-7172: 0.078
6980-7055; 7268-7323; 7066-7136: 0.065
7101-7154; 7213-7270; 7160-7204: 0.024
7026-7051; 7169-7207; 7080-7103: 0.076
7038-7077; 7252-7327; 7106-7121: 0.062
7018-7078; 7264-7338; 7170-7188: 0.020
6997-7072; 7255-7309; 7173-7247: 0.013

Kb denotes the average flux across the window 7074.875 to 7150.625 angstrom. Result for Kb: 2.39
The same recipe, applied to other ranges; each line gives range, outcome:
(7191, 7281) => 2.5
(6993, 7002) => 2.59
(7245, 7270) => 2.49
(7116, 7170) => 2.34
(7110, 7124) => 2.38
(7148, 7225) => 2.39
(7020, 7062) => 2.63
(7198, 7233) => 2.49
